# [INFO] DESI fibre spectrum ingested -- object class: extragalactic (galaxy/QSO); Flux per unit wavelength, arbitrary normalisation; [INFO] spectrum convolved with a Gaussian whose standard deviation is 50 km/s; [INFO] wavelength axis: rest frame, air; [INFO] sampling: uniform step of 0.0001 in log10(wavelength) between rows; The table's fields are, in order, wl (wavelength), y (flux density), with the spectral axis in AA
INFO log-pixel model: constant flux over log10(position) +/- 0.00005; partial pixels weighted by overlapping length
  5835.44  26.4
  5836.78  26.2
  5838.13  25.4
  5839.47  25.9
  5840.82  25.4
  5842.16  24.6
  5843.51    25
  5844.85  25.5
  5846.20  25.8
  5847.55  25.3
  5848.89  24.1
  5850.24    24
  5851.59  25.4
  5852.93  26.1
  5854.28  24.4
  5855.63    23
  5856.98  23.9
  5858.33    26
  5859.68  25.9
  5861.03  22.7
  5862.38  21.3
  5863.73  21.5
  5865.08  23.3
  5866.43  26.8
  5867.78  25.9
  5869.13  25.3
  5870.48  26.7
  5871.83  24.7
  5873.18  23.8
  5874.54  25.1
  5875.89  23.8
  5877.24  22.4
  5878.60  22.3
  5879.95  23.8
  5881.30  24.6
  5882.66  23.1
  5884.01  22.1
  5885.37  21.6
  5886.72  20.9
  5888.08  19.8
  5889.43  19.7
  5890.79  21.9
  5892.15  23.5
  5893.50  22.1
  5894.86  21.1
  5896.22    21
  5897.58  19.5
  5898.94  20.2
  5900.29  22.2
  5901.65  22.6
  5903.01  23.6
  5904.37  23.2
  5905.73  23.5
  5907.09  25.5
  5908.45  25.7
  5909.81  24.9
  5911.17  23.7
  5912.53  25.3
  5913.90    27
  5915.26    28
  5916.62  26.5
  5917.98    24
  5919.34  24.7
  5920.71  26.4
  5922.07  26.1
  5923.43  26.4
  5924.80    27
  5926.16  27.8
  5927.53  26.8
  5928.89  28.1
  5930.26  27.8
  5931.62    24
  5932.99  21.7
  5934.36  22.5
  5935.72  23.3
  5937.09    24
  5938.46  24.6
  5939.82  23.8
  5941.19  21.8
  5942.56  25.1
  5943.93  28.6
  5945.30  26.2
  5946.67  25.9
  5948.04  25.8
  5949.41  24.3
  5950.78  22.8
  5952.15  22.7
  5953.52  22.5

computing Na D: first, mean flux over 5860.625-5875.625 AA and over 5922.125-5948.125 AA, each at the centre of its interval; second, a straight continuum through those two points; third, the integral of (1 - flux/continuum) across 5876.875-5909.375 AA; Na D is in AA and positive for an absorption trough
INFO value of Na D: 3.1 AA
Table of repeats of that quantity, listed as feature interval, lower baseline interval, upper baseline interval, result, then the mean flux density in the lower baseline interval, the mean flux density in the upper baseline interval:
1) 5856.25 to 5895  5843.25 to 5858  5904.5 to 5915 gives 2.5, 24.8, 25.1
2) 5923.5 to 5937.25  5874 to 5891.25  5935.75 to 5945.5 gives -0.6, 22.4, 24.7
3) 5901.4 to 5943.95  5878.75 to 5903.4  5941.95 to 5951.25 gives -2.1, 21.8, 25.6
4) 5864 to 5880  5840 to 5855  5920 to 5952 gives 0.4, 25.1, 25.2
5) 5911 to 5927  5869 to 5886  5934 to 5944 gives -1.5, 23.7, 24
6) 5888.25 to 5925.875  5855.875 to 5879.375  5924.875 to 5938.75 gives 1.4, 24.2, 25.2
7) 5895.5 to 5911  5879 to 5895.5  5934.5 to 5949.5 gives 0.0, 22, 24.8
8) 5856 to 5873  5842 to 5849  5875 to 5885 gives -0.3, 25.2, 23.2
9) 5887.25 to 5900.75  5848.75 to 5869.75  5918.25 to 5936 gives 2.1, 24.3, 25.6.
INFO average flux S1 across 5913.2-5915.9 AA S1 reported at 27.4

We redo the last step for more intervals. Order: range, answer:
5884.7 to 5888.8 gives 20.8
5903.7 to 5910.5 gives 24.6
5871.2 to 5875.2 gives 24.5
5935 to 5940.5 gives 23.9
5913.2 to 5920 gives 26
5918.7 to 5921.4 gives 25.5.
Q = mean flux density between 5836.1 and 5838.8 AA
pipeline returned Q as 25.8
